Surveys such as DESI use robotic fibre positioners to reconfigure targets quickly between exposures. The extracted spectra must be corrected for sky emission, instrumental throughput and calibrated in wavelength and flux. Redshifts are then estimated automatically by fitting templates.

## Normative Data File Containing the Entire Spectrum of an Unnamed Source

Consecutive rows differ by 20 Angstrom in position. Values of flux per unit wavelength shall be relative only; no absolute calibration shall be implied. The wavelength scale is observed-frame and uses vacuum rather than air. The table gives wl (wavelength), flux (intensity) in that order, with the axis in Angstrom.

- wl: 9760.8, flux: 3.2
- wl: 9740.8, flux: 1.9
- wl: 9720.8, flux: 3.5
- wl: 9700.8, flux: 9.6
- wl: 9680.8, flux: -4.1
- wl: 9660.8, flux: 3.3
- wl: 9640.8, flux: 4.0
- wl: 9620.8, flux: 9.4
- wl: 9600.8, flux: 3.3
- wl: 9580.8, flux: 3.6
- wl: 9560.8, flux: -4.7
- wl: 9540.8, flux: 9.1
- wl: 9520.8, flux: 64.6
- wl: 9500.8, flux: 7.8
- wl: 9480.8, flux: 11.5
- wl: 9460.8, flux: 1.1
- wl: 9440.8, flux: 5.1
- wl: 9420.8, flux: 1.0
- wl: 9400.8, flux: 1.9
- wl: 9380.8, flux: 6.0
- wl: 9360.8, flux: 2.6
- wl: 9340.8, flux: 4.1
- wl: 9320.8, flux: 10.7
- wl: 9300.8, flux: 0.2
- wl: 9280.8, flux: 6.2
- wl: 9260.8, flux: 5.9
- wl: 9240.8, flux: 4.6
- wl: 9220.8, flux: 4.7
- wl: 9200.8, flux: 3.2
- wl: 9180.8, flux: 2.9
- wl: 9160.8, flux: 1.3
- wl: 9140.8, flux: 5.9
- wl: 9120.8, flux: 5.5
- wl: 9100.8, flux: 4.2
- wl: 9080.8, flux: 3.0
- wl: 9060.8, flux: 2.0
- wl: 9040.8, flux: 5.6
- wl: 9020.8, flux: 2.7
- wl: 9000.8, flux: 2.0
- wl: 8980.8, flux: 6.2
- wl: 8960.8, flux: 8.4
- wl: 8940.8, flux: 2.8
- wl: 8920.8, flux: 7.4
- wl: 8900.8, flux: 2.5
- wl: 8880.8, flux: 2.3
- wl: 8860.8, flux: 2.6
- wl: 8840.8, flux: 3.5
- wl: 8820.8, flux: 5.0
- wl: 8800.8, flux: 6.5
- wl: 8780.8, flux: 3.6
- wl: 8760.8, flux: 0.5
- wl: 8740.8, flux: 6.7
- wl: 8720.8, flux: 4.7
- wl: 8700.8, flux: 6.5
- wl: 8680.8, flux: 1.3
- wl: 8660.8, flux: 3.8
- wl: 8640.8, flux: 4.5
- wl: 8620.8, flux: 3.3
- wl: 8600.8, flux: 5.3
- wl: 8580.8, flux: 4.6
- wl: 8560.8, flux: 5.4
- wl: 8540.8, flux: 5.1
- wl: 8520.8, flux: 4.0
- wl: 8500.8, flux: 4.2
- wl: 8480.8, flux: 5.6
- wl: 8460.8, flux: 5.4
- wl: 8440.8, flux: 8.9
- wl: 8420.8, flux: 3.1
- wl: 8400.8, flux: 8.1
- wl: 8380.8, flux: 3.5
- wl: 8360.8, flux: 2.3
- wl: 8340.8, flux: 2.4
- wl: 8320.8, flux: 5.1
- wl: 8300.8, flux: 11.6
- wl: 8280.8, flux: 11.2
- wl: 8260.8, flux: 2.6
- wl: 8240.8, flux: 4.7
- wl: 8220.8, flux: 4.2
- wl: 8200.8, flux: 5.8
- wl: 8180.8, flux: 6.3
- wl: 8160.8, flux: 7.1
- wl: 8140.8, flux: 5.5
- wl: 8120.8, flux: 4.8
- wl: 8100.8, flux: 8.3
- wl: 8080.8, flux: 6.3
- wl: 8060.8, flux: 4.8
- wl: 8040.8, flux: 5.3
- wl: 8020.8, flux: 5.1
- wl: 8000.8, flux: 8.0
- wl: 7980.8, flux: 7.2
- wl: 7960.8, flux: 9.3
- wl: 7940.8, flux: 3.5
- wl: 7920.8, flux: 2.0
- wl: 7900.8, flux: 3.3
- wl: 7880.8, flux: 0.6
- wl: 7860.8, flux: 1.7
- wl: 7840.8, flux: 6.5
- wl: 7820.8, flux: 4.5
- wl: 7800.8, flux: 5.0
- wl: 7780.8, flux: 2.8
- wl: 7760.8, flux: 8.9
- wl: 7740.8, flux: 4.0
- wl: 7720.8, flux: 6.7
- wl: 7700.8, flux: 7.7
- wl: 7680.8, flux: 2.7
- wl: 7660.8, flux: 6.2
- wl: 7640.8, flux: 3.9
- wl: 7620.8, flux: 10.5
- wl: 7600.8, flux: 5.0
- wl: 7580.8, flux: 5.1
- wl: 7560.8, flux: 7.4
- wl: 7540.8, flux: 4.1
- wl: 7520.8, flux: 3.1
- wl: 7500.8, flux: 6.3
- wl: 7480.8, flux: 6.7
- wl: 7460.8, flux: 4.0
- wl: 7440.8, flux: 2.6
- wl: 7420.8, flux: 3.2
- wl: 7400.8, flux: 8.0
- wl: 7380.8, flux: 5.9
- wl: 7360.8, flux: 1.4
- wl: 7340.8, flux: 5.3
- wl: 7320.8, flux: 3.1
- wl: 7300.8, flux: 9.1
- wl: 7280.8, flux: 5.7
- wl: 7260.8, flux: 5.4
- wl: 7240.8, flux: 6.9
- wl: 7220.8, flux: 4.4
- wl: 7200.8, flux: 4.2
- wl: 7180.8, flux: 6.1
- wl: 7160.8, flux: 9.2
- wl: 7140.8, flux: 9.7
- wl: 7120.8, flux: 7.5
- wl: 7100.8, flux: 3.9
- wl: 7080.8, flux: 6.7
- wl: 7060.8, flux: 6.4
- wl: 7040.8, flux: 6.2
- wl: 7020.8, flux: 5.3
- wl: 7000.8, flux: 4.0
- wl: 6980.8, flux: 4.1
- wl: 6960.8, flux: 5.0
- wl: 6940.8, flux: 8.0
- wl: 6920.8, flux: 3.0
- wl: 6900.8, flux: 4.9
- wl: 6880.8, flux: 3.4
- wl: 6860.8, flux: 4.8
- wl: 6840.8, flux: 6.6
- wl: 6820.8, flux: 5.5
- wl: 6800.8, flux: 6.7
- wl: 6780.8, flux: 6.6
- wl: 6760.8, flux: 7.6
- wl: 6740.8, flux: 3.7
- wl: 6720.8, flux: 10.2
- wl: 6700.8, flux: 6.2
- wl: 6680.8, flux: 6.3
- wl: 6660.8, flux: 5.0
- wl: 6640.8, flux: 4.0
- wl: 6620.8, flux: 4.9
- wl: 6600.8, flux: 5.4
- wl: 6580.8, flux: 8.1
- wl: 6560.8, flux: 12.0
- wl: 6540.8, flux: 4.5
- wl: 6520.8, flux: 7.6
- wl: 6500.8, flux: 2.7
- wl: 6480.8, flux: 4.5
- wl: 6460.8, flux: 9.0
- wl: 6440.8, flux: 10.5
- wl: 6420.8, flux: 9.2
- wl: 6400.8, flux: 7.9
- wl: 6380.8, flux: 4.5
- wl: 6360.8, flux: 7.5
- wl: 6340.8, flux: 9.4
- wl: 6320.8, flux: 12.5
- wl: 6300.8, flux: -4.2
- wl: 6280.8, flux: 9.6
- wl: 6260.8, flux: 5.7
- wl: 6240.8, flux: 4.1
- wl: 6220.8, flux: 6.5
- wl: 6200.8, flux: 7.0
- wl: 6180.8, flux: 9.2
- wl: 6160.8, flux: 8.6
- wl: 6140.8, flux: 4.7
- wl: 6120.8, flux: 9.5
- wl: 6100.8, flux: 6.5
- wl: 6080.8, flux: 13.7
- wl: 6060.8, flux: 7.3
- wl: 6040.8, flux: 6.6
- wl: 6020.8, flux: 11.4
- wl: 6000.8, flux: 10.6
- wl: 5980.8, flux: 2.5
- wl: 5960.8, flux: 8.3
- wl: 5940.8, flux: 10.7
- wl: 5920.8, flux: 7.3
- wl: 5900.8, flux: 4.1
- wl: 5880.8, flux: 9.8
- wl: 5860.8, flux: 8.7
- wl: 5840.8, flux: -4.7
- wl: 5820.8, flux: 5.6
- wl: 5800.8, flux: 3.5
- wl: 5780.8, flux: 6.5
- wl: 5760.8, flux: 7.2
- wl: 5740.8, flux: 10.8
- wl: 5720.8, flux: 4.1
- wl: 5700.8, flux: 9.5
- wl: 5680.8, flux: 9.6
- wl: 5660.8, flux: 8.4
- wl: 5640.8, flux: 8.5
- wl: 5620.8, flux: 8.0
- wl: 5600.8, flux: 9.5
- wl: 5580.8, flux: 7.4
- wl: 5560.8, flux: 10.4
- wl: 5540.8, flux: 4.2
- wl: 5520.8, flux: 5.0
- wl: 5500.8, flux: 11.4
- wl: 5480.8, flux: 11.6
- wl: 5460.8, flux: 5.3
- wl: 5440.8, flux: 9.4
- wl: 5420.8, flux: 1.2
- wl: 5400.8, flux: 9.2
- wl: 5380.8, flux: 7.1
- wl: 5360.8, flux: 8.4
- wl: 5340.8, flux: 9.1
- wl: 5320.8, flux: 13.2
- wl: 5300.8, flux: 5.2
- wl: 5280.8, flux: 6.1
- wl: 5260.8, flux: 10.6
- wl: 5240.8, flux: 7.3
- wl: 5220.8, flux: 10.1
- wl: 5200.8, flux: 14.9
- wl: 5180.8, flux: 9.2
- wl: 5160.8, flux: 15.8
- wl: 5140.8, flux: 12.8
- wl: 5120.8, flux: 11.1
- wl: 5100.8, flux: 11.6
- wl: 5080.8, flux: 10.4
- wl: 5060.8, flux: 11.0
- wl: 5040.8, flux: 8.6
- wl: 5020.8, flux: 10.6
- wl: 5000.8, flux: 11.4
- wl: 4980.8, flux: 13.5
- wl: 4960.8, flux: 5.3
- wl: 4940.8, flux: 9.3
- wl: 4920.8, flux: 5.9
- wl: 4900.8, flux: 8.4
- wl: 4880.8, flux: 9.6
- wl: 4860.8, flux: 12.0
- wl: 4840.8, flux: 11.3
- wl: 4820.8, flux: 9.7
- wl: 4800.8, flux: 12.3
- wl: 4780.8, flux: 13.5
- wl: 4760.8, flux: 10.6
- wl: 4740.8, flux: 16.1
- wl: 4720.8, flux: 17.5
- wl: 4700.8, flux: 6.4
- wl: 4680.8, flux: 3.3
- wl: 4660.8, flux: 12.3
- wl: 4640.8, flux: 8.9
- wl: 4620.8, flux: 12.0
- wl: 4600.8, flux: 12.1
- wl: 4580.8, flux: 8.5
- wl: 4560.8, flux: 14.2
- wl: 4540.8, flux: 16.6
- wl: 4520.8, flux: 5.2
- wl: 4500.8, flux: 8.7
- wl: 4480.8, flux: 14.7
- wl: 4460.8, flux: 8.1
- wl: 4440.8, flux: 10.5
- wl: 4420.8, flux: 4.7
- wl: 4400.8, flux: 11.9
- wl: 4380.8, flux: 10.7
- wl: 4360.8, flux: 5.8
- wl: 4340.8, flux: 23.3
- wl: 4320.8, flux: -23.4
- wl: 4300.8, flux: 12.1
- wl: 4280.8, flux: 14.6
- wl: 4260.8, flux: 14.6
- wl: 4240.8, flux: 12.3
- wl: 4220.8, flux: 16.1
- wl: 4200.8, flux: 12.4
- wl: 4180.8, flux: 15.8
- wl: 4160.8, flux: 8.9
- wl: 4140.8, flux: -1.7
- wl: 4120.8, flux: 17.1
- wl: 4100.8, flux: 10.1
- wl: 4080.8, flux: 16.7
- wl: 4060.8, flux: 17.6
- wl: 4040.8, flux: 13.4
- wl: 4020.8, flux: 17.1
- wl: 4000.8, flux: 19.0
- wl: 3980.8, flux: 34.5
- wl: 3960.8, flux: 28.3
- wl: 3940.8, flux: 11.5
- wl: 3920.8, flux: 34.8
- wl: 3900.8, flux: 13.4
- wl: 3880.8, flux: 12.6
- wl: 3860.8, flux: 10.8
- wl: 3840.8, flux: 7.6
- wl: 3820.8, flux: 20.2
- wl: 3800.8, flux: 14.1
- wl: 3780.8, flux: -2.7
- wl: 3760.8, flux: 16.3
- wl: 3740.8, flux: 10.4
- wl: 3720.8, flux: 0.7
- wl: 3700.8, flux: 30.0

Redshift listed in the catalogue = 1.55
